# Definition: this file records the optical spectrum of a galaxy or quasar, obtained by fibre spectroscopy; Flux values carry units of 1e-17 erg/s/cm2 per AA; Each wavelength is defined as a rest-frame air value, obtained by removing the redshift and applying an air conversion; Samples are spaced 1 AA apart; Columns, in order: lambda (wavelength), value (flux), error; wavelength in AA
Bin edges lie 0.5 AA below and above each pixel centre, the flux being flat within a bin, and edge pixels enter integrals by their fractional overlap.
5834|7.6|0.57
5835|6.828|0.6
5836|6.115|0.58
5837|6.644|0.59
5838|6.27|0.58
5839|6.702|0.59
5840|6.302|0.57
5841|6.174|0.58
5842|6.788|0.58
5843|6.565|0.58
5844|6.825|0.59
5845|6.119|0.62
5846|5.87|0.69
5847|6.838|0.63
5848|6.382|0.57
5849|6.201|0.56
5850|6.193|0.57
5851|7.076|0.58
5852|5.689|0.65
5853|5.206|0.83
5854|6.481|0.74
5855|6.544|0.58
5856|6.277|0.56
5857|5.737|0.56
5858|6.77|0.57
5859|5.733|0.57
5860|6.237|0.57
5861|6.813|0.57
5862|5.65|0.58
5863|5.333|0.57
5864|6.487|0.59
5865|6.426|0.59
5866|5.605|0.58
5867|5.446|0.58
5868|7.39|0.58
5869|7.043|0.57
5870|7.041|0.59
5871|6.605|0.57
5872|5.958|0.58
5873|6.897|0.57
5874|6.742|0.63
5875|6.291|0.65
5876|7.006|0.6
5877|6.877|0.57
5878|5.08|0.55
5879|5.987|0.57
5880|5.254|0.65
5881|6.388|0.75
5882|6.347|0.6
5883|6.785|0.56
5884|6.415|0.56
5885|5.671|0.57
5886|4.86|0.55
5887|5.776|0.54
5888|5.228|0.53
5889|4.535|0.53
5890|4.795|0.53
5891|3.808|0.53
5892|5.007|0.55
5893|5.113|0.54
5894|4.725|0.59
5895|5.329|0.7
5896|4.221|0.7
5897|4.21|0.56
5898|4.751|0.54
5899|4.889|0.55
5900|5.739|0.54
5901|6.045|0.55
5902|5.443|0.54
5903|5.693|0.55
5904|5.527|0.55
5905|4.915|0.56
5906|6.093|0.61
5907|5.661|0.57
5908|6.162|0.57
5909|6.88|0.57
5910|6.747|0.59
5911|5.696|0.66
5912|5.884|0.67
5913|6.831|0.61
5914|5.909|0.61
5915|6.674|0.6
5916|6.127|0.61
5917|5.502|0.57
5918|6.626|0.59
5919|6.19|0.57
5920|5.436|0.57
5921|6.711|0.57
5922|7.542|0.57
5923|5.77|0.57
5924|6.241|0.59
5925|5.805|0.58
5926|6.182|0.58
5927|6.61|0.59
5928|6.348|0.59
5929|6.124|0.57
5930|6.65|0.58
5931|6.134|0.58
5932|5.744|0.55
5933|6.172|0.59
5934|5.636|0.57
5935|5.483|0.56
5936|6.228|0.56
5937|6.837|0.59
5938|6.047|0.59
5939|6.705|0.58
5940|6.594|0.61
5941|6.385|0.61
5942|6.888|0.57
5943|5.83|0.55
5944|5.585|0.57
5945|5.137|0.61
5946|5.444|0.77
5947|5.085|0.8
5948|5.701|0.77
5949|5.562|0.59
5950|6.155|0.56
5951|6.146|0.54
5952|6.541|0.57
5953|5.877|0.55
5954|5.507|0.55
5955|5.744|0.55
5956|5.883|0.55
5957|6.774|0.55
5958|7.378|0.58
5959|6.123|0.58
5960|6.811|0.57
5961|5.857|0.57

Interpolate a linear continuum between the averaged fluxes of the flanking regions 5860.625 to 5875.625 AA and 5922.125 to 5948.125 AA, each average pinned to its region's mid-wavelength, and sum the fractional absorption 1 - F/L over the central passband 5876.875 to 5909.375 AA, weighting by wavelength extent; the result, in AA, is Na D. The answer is 4.3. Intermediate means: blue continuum 6.38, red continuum 6.08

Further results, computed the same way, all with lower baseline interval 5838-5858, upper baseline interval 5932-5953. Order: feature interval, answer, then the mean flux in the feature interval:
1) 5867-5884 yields -0.60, 6.45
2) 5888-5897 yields 2.15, 4.69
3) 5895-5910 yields 1.59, 5.48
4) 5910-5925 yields -0.35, 6.23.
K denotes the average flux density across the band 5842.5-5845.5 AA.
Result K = 6.5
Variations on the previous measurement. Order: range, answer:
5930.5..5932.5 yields 5.94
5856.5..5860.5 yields 6.12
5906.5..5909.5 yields 6.23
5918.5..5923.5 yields 6.33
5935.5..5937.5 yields 6.53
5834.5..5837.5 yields 6.53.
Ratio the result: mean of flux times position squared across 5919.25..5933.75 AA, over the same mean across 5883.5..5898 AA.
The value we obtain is 1.27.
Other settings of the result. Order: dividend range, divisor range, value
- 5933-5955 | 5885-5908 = 1.18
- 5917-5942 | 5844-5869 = 1.03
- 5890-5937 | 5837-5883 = 0.94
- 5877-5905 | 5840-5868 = 0.87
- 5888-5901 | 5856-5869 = 0.79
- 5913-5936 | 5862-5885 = 1.00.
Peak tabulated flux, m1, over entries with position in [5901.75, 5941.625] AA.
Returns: 7.542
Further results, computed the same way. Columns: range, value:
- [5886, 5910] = 6.88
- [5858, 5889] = 7.39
